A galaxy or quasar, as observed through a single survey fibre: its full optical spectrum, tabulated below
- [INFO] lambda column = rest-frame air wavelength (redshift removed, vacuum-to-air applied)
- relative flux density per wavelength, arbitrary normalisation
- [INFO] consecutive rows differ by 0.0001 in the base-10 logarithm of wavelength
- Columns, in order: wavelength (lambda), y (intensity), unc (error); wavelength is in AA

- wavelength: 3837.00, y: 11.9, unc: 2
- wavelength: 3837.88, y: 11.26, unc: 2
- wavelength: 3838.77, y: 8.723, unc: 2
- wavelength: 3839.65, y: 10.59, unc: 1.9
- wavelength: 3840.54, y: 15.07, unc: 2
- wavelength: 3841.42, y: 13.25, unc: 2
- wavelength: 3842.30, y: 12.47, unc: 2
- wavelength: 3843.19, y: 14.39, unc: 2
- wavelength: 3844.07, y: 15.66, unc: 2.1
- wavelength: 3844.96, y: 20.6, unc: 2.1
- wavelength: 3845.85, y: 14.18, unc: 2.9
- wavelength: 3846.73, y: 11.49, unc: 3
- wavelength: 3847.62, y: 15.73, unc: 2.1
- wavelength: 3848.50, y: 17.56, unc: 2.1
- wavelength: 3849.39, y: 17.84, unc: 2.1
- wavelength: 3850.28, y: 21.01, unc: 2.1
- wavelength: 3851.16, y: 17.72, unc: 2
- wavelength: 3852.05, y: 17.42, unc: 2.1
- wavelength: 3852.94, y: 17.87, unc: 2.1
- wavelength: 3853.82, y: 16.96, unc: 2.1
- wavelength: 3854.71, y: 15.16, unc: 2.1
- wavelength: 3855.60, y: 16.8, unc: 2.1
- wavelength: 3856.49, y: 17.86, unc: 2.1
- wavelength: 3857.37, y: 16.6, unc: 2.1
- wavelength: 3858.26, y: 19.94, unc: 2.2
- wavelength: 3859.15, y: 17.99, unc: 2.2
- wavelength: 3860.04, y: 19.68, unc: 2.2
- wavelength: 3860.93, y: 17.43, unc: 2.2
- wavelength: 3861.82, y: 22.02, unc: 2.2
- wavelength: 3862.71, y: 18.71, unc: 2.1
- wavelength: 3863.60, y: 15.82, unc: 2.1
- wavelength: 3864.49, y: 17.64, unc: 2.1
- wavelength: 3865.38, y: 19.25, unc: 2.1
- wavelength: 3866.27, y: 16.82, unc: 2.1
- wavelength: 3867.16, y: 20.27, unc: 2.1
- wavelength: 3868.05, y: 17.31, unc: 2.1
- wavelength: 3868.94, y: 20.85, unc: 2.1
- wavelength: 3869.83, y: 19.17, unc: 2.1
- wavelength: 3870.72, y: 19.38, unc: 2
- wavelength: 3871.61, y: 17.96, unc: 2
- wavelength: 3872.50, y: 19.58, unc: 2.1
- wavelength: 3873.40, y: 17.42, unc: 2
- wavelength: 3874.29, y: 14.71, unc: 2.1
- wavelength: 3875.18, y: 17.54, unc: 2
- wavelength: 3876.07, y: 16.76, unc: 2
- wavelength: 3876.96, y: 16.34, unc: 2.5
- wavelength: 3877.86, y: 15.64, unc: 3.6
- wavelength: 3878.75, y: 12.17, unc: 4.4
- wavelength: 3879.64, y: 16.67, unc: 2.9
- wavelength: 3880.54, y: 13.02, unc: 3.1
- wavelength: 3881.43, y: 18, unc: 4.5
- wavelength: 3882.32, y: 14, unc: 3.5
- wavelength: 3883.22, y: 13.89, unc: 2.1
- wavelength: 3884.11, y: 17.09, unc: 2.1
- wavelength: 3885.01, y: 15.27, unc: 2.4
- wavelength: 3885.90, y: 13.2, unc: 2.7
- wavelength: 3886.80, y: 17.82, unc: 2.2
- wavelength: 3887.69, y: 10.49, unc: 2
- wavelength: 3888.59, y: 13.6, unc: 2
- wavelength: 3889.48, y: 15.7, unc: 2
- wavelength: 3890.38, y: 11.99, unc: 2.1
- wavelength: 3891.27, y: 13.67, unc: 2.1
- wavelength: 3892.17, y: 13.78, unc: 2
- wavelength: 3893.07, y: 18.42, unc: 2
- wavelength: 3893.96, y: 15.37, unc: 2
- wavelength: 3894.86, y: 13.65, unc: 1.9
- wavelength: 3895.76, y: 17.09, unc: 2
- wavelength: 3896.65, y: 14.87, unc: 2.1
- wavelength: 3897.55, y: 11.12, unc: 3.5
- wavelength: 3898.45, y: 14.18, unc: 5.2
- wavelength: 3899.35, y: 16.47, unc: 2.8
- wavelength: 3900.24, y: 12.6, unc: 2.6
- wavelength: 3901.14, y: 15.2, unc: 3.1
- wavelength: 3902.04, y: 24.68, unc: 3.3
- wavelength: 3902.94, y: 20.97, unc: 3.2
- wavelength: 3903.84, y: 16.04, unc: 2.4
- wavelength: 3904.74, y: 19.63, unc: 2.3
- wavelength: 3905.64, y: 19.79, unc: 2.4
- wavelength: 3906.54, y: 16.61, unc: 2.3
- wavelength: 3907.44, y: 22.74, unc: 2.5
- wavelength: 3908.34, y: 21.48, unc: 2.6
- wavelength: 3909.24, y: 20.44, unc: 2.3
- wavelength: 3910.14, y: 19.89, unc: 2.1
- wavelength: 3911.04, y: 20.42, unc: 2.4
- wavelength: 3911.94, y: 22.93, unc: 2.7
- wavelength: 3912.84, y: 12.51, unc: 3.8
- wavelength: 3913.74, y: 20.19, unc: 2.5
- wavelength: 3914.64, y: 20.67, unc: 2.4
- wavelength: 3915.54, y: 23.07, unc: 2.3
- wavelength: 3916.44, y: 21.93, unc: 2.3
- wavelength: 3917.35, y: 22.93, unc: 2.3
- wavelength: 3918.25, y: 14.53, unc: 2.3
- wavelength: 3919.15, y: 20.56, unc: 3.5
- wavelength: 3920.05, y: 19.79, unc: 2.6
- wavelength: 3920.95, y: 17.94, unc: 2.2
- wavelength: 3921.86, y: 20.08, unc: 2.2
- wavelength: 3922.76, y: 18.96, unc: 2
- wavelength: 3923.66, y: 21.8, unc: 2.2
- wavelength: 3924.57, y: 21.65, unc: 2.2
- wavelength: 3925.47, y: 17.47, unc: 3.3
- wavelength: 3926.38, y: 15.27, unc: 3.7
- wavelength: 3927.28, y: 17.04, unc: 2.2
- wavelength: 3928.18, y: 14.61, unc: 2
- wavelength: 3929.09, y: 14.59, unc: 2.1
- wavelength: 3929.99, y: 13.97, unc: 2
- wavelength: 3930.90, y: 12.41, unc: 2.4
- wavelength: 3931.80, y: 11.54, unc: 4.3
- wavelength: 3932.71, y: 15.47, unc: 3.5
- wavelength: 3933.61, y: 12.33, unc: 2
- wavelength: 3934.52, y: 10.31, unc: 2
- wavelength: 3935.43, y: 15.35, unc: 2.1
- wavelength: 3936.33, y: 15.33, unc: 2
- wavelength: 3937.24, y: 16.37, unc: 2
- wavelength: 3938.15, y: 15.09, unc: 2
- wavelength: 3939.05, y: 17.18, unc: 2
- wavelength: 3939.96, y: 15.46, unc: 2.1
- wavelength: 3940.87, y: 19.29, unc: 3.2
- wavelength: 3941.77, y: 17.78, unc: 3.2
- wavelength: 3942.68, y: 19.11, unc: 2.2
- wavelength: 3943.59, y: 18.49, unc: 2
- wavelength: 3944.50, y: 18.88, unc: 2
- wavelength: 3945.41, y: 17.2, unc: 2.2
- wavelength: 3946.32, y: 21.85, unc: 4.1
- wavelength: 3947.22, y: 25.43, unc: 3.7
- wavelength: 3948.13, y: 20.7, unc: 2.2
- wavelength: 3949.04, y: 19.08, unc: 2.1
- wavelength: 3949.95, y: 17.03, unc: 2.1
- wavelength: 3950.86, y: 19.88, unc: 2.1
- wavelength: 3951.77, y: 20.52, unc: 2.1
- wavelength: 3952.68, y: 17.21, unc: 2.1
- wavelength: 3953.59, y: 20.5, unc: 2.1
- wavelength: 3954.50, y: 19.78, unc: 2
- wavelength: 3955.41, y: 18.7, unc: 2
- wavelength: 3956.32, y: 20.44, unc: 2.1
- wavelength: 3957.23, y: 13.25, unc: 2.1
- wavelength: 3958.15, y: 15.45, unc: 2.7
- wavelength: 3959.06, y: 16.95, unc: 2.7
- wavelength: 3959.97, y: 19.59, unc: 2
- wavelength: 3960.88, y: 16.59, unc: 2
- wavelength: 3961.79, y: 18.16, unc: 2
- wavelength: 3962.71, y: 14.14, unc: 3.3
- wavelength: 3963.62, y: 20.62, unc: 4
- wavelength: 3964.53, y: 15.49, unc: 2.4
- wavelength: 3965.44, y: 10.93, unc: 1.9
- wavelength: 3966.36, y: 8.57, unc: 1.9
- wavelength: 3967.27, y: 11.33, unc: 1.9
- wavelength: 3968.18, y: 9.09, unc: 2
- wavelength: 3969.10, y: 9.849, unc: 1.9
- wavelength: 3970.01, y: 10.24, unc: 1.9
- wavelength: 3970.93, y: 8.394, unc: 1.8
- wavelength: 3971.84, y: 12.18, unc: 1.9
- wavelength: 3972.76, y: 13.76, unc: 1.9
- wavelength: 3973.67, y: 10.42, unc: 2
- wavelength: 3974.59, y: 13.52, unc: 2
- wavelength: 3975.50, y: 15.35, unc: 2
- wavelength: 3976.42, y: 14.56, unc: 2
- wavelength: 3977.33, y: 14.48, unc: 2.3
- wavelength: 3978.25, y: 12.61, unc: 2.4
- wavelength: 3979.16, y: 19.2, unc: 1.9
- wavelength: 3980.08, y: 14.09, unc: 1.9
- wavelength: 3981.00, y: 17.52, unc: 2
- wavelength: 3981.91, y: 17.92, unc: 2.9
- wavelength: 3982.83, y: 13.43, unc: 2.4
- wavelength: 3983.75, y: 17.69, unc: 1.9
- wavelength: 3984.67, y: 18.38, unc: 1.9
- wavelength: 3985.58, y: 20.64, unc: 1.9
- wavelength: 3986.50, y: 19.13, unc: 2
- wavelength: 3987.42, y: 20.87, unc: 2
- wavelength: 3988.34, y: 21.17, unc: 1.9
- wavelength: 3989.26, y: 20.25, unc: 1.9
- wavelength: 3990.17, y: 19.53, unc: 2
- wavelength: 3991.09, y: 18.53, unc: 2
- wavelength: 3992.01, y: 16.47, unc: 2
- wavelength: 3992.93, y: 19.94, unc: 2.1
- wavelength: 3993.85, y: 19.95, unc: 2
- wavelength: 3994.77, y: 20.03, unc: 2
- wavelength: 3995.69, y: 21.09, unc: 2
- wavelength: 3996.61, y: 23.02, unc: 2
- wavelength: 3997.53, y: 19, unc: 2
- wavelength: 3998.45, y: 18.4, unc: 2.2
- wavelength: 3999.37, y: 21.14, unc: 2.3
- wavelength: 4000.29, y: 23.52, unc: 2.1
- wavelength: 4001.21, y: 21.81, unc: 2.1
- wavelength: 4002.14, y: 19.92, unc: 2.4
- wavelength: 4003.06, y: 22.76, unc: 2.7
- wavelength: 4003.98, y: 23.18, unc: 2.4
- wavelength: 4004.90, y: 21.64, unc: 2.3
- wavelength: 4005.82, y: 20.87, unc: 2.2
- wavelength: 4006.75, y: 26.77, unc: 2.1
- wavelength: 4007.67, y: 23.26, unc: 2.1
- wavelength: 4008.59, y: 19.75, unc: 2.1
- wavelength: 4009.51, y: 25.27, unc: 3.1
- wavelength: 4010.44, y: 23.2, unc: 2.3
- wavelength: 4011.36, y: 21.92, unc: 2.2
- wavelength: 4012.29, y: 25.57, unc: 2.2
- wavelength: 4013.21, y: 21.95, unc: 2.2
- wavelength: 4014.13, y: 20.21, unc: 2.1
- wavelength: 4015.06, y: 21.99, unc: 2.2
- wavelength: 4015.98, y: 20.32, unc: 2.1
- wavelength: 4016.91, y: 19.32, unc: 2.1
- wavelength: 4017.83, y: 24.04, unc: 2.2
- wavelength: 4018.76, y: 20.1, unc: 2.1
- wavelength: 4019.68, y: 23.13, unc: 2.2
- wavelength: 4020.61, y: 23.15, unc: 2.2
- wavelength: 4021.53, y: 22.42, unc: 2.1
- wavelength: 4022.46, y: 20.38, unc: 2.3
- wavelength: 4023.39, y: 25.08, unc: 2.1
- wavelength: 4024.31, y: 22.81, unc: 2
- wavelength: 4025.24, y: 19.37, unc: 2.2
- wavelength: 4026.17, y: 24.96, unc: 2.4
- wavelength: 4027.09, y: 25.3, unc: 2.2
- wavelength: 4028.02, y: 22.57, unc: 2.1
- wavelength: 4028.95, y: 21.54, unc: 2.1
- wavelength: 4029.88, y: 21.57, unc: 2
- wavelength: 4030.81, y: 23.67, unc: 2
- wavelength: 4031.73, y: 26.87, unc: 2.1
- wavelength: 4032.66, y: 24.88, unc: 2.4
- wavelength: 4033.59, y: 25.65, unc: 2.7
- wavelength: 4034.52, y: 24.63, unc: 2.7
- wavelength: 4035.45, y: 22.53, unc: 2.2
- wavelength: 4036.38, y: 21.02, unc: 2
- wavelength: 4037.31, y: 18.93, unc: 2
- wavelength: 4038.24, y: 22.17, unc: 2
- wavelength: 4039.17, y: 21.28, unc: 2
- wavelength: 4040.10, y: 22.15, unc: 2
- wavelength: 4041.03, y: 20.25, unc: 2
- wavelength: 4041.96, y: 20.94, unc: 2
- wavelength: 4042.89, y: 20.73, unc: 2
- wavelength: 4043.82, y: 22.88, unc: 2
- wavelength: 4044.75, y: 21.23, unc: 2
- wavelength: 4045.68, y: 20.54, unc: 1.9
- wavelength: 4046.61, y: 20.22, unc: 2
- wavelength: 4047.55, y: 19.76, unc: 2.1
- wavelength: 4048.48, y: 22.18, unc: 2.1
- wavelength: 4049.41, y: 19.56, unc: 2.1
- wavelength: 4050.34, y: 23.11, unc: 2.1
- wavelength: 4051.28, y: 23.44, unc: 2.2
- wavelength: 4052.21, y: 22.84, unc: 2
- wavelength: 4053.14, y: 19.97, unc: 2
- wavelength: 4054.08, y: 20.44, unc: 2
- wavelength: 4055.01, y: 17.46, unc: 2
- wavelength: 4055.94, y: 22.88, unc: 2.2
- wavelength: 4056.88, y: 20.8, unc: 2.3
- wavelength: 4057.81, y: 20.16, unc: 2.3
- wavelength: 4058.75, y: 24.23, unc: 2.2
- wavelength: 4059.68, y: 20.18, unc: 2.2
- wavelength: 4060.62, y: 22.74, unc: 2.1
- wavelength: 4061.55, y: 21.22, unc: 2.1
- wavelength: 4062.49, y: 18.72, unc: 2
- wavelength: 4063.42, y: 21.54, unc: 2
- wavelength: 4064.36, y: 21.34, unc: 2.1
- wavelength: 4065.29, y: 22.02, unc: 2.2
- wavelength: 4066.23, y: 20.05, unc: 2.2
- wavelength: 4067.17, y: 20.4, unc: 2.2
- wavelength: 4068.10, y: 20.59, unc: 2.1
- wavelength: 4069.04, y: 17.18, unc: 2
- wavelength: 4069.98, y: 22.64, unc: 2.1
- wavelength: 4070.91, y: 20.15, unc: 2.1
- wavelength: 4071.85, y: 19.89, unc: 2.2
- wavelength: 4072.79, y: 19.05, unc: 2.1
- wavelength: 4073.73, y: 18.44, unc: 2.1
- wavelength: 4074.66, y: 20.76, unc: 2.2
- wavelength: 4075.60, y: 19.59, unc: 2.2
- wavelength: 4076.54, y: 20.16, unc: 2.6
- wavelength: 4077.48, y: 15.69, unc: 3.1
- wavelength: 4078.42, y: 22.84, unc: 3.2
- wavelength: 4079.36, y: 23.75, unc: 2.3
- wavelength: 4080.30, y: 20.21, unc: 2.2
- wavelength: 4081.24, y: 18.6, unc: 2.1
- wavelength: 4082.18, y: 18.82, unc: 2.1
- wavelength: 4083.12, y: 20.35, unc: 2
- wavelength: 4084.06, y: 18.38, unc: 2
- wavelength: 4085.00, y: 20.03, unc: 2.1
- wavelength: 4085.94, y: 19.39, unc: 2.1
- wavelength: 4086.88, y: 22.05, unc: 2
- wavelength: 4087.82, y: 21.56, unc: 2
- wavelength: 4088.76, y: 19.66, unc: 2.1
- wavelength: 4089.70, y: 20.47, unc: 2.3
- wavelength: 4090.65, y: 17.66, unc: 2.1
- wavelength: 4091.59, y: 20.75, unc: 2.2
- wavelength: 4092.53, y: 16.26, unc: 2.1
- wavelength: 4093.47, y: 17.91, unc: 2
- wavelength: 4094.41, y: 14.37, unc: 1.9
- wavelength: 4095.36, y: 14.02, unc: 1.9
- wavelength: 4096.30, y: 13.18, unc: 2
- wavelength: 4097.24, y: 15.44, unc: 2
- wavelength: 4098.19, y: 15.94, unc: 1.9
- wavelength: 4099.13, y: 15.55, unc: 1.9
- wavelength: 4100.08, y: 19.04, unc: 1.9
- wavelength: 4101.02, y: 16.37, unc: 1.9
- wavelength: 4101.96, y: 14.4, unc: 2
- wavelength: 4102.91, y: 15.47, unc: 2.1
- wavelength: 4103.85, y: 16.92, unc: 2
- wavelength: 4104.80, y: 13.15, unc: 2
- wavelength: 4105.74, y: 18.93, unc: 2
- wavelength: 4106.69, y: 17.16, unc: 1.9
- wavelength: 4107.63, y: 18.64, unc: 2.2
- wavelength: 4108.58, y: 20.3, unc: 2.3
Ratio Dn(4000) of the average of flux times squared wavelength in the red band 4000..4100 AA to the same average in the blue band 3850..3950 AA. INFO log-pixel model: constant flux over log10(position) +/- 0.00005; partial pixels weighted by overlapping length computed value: 1.30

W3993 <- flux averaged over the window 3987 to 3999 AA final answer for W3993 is 19.9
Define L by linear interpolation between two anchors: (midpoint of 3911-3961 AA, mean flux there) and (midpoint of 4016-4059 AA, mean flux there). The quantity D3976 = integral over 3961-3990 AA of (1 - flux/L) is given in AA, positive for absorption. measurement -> 6.7 AA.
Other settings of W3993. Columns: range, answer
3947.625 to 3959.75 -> 18.5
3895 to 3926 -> 18.8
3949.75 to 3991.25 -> 16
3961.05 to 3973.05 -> 12.6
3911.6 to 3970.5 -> 17.1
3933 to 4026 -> 18.4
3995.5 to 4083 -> 21.5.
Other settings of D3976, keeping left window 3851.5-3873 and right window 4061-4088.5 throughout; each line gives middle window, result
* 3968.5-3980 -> 3.8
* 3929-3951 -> 2.5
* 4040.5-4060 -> -1.1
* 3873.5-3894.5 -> 3.9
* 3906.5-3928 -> -1.0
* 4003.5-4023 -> -2.7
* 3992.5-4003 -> -0.7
